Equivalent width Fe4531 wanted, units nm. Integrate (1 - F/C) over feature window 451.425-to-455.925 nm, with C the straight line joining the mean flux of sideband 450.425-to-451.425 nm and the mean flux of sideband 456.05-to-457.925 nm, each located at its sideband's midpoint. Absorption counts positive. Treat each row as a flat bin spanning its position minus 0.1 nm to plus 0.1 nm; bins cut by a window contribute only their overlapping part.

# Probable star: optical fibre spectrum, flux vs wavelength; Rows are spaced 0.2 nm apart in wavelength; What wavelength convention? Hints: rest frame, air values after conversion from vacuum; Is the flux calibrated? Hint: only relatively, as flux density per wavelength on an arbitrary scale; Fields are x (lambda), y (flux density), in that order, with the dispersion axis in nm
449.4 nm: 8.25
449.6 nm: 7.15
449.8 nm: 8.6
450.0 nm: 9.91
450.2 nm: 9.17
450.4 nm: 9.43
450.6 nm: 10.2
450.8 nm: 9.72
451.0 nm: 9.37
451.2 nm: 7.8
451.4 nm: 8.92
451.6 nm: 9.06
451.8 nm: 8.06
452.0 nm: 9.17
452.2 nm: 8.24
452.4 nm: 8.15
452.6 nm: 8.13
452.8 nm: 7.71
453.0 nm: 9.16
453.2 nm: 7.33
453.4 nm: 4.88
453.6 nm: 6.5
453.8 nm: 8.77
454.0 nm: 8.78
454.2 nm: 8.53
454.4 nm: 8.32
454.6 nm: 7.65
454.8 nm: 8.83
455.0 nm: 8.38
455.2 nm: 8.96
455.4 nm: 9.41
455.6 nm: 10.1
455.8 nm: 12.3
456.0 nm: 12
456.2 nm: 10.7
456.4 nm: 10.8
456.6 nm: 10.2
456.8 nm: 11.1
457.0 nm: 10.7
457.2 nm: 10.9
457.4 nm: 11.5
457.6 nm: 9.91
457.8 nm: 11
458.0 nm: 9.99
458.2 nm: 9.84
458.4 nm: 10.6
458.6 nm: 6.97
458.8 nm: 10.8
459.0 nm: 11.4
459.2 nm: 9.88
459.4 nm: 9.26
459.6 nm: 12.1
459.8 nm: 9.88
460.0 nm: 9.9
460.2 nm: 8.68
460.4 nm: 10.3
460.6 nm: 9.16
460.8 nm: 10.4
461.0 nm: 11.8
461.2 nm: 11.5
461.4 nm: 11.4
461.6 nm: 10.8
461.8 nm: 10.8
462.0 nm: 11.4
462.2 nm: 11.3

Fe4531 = 0.65 nm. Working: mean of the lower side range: 9.24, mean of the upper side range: 10.8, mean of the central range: 8.5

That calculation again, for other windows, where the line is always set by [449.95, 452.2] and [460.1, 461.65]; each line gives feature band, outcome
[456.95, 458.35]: -0.07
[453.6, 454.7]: 0.15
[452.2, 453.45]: 0.22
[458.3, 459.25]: 0.02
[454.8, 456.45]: -0.08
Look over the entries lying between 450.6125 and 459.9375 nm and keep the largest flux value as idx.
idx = 12.3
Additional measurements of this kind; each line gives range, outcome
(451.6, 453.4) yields 9.17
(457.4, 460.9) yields 12.1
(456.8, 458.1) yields 11.5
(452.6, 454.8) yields 9.16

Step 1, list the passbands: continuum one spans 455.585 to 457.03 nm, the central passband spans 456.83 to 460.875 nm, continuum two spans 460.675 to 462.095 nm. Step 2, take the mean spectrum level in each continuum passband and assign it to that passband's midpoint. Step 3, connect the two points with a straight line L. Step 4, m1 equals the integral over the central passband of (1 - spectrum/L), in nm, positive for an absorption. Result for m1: 0.33 nm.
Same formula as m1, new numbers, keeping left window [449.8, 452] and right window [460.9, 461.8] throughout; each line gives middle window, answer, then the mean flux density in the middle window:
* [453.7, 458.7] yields 0.194 nm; 9.85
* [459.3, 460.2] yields 0.071 nm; 10.1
